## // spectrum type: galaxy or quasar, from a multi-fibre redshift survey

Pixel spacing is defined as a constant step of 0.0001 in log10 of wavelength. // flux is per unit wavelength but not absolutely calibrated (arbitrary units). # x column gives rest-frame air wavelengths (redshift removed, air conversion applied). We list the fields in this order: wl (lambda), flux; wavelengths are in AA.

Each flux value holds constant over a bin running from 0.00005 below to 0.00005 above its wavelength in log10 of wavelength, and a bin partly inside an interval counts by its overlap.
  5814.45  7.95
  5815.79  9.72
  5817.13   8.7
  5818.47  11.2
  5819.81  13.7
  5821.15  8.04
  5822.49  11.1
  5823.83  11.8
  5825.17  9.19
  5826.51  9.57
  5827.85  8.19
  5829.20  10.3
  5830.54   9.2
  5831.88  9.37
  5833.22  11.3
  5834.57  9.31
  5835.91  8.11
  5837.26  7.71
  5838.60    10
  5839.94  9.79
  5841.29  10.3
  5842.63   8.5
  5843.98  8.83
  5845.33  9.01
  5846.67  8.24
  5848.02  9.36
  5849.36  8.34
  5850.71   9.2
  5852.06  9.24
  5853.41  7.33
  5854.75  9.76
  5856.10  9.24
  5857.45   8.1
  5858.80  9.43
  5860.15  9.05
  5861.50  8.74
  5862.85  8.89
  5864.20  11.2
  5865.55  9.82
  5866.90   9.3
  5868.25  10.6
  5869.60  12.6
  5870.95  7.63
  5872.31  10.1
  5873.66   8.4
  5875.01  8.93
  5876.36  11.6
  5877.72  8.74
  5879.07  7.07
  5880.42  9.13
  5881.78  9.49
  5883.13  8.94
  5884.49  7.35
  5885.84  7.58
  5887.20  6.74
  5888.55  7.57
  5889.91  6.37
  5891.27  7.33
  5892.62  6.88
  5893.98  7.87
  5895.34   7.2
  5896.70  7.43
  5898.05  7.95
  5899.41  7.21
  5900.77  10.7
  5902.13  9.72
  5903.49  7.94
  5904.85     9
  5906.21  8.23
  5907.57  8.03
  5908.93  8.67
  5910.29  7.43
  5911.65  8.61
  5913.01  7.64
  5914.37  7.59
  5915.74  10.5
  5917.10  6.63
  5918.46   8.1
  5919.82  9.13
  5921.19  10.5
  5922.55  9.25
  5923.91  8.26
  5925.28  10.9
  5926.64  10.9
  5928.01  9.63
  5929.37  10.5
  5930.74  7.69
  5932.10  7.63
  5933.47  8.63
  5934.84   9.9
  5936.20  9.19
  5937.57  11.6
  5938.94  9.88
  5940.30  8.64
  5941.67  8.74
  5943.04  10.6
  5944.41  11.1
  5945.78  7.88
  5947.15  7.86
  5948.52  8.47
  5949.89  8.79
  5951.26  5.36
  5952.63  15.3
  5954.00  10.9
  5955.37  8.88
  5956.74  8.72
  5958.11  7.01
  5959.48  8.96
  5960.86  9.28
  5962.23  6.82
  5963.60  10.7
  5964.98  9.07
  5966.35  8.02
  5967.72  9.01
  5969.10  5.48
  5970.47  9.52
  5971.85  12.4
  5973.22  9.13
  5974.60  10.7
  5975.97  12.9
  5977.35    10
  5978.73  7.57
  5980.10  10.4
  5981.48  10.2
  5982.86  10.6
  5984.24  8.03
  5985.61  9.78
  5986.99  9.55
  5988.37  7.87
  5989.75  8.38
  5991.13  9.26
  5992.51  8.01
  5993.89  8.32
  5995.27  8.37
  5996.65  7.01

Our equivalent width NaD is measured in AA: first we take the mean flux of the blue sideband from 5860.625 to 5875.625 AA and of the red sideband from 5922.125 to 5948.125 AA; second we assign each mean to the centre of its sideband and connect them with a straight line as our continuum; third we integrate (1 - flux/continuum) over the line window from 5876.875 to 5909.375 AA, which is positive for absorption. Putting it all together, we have 5.1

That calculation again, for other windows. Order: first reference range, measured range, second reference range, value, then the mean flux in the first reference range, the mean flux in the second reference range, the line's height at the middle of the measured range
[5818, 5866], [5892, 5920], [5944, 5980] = 3.4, 9.45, 9.23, 9.33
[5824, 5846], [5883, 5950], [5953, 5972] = 3.3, 9.35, 8.92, 9.07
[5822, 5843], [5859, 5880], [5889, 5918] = -1.7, 9.61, 8.04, 8.79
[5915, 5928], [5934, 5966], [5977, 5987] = 0.5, 9.36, 9.5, 9.42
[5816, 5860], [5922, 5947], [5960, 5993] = -0.4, 9.42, 9.28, 9.32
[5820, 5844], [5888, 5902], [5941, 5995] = 2.5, 9.58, 9.21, 9.41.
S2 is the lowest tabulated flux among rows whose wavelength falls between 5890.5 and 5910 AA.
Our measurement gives 6.88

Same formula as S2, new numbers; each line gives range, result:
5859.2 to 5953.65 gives 5.36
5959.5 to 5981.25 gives 5.48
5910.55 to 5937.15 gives 6.63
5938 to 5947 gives 7.88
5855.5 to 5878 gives 7.63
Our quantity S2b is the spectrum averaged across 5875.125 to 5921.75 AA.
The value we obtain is 8.26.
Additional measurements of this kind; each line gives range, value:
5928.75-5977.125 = 9.3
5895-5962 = 8.95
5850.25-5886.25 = 9.18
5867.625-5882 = 9.47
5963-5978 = 9.71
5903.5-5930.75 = 8.87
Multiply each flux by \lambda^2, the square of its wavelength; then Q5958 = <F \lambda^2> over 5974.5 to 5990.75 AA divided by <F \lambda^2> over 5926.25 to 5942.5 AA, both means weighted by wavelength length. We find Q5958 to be 1.0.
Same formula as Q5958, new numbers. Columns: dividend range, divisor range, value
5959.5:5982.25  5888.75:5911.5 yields 1.21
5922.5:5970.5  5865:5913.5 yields 1.10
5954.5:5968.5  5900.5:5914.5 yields 1.04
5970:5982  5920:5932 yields 1.10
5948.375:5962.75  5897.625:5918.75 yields 1.09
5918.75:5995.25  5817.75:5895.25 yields 1.05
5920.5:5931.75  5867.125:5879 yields 1.02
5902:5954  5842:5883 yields 1.01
